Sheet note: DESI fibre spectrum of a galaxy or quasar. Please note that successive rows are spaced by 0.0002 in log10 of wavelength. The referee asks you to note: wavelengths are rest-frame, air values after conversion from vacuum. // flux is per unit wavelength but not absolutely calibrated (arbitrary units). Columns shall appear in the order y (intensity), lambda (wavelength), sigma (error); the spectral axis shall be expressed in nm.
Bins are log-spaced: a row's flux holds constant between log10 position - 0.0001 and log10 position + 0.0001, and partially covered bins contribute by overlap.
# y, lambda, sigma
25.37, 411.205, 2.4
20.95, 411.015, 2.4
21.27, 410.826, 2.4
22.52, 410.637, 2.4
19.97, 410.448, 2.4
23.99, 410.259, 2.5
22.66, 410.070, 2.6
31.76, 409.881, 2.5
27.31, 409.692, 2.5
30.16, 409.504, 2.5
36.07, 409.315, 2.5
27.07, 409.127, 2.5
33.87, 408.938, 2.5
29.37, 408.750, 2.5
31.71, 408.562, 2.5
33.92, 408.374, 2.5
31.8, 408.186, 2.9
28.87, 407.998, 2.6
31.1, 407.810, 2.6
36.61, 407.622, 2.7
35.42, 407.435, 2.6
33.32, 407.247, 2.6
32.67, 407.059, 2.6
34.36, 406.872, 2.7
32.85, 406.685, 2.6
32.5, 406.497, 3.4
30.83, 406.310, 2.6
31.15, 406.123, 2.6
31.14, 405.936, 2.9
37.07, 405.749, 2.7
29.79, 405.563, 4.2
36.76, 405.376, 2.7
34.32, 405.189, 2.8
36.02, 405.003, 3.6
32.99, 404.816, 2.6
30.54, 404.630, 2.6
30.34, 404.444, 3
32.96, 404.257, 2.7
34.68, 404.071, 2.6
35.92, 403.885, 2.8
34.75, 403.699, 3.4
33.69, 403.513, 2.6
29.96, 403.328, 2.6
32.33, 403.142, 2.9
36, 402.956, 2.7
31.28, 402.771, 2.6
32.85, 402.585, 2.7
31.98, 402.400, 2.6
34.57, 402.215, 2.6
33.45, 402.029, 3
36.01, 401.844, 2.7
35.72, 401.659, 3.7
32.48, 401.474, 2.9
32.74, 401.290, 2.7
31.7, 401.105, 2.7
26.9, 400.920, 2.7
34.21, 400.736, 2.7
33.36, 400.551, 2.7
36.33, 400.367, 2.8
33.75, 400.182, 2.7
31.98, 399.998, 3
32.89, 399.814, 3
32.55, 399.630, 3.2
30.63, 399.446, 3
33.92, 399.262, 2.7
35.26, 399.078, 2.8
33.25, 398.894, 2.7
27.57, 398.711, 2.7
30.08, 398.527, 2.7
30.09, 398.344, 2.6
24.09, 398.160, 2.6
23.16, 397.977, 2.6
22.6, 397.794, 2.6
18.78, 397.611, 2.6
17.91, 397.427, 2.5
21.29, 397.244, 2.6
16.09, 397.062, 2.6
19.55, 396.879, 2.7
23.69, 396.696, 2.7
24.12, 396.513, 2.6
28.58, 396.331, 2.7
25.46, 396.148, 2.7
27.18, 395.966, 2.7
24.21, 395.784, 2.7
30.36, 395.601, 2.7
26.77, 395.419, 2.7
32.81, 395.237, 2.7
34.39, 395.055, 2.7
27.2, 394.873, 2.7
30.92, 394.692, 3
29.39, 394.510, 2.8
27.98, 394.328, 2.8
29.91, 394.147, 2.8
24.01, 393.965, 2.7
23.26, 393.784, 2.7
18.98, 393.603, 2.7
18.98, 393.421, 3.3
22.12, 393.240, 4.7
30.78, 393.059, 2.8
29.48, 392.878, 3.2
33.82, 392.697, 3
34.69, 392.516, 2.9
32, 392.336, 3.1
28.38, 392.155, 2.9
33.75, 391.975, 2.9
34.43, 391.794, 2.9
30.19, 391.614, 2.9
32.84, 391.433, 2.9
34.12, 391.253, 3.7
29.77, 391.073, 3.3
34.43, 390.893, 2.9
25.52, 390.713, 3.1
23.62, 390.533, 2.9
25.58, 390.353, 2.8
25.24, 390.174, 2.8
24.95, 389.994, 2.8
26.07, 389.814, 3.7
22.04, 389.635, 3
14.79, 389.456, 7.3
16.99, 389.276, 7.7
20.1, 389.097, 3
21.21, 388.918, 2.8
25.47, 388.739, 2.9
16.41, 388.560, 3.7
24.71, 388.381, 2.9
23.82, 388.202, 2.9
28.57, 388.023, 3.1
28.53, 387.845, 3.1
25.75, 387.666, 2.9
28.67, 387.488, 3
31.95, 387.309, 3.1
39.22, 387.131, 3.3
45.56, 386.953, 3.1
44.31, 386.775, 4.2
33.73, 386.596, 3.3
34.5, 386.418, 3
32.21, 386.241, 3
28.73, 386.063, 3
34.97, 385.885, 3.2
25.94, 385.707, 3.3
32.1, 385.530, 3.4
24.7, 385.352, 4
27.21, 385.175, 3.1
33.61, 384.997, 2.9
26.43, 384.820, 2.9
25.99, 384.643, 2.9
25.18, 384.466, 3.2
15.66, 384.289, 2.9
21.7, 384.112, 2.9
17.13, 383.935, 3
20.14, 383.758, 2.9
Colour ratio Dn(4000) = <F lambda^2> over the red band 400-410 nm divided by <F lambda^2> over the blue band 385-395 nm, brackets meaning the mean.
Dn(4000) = 1.25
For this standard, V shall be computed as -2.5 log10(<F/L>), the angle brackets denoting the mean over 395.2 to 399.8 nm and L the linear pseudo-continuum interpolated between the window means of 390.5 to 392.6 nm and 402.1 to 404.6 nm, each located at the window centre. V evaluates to 0.22 mag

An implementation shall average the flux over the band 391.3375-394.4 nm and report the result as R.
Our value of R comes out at 28.6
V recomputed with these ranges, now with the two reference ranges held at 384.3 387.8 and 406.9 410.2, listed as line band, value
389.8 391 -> 0.18 mag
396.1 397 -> 0.29 mag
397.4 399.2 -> 0.17 mag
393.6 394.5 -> 0.21 mag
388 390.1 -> 0.39 mag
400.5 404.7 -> -0.06 mag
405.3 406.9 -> -0.05 mag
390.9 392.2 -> -0.03 mag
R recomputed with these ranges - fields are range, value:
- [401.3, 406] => 33.5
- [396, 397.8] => 21.9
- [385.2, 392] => 28.5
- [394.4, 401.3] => 28.3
